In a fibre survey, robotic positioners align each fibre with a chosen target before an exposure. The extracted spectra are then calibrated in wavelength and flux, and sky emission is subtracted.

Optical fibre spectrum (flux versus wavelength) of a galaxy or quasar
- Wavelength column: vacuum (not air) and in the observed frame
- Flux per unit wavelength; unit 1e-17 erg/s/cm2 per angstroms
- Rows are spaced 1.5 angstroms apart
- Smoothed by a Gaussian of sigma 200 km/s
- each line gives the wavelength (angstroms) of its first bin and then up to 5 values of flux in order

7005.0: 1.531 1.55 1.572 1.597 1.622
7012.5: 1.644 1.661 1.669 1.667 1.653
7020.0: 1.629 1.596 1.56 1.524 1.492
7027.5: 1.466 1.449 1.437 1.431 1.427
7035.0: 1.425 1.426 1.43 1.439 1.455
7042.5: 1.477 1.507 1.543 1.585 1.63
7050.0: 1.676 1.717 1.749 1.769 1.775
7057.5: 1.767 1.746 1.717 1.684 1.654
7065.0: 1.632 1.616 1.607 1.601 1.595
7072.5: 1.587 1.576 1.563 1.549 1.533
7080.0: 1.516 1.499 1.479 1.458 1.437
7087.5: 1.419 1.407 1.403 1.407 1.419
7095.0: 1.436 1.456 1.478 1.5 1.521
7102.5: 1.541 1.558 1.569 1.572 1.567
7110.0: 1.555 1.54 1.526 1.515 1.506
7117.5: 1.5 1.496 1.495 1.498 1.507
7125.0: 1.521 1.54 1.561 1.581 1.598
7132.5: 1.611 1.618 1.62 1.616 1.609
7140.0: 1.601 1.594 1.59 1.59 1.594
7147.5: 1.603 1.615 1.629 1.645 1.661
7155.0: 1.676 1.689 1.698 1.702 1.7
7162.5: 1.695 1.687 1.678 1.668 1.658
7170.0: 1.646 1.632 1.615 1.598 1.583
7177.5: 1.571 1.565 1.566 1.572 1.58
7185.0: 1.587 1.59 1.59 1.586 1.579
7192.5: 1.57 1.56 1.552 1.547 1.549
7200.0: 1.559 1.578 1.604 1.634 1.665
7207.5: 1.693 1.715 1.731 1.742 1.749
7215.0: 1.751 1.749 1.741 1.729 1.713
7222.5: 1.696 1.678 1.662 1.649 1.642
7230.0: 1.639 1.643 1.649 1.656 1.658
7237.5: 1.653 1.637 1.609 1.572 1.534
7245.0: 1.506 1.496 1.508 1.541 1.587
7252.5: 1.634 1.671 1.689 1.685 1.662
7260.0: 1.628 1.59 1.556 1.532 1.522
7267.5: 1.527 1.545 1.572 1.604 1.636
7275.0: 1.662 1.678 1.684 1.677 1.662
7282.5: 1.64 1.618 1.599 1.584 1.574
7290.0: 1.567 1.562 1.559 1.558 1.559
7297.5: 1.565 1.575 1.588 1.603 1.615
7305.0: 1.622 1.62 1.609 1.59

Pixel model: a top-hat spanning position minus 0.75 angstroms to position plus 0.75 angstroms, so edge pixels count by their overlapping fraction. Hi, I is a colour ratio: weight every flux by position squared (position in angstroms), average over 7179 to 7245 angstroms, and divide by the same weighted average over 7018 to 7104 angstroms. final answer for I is 1.10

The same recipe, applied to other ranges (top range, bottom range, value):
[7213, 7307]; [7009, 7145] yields 1.10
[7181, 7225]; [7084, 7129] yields 1.13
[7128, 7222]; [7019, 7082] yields 1.07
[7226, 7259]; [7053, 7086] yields 1.05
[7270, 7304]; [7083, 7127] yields 1.13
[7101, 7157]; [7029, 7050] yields 1.09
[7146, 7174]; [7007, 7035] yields 1.11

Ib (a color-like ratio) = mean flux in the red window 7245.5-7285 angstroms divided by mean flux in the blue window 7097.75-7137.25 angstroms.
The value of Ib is 1.0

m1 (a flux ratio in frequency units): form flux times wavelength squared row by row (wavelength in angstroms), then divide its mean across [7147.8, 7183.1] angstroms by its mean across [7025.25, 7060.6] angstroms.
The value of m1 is 1.09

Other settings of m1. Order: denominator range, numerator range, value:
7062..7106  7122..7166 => 1.08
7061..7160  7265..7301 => 1.08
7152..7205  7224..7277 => 1.02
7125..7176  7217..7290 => 1.02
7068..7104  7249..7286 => 1.13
